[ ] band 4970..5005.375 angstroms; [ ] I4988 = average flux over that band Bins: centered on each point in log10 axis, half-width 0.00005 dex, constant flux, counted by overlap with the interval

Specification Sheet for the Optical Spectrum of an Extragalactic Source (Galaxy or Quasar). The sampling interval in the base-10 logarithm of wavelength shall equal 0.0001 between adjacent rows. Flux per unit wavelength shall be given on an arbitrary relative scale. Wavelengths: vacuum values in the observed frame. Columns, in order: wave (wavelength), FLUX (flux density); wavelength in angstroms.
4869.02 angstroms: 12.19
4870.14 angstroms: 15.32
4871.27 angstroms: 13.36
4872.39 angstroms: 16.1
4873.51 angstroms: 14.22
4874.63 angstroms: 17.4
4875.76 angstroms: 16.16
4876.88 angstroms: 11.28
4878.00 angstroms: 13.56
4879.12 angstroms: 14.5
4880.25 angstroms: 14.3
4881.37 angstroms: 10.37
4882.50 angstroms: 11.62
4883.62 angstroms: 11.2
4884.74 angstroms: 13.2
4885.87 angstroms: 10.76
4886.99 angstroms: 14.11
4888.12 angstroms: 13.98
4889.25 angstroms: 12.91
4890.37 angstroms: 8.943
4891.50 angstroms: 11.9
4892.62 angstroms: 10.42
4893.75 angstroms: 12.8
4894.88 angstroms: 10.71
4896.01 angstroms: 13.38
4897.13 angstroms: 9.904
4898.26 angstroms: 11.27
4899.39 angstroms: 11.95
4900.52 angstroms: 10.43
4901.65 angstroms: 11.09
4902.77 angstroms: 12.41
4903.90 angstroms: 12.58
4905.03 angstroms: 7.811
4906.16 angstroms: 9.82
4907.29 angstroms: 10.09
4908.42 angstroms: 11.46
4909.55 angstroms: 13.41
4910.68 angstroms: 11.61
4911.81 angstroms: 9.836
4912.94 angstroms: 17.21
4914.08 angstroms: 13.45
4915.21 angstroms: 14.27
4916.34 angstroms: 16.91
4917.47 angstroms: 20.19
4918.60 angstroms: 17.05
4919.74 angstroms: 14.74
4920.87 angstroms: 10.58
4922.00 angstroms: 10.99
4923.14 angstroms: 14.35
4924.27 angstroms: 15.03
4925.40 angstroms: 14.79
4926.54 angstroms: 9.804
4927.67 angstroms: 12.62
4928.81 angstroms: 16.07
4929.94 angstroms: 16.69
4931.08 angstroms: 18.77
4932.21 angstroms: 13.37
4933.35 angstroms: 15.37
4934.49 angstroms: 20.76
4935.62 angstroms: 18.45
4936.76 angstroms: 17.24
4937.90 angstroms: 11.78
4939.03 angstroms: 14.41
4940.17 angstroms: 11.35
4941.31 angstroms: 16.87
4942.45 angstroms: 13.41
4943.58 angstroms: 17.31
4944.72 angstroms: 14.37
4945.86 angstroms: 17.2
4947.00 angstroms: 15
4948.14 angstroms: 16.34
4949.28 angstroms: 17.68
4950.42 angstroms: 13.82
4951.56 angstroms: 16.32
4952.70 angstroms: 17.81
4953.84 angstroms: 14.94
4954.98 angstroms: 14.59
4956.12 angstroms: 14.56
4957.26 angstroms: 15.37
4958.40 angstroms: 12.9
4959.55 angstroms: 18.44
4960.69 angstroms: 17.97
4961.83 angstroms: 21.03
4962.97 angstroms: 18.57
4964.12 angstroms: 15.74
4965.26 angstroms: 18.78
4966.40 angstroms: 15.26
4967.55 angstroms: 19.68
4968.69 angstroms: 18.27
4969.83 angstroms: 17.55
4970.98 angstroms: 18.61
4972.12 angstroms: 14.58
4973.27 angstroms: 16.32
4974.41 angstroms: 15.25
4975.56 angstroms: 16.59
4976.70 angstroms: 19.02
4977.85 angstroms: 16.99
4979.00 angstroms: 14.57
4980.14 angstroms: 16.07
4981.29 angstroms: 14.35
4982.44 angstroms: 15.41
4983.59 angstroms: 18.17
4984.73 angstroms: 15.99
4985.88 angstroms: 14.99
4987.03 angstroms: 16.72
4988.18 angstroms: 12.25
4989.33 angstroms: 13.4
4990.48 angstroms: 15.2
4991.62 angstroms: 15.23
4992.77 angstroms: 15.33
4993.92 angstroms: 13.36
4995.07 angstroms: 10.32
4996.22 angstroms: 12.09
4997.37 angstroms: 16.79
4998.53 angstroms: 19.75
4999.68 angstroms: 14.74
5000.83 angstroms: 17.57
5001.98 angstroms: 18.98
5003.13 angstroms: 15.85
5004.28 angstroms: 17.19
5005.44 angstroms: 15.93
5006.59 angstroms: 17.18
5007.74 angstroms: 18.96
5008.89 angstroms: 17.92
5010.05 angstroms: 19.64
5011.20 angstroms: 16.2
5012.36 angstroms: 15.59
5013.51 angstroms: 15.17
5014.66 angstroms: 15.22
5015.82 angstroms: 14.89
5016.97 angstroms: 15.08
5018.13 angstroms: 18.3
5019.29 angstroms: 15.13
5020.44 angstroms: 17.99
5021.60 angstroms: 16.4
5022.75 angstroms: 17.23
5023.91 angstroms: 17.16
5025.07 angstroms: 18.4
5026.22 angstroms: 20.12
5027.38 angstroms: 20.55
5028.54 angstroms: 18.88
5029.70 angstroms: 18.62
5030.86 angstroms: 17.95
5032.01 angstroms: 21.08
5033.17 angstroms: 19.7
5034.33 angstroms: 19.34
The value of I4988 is 15.7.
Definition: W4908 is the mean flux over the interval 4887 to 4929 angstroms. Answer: 12.6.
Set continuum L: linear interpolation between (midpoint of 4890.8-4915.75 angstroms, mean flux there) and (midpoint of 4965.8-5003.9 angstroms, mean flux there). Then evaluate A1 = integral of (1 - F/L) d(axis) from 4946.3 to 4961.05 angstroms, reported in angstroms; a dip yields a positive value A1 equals -1.5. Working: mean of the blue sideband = 11.7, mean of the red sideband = 15.9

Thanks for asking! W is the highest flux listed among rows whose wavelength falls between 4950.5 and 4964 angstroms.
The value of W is 21.03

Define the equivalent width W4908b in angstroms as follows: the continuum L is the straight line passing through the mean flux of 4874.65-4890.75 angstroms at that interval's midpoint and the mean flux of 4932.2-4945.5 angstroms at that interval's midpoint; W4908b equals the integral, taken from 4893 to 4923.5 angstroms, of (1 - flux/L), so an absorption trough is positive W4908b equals 3.24 angstroms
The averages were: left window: 12.8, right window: 15.5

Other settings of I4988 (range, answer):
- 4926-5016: 16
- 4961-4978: 17.5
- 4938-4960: 15.3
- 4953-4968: 16.7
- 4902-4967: 14.9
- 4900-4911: 11.1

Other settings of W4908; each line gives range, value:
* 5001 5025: 16.8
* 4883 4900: 11.8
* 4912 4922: 15.1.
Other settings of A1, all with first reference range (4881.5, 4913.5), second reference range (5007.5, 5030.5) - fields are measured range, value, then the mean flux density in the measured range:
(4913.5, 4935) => -3.5 angstroms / 15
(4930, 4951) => -3.3 angstroms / 15.8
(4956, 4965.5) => -1.6 angstroms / 17.1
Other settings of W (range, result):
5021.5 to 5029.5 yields 20.55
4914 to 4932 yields 20.19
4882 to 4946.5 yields 20.76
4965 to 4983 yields 19.68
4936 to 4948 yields 17.31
